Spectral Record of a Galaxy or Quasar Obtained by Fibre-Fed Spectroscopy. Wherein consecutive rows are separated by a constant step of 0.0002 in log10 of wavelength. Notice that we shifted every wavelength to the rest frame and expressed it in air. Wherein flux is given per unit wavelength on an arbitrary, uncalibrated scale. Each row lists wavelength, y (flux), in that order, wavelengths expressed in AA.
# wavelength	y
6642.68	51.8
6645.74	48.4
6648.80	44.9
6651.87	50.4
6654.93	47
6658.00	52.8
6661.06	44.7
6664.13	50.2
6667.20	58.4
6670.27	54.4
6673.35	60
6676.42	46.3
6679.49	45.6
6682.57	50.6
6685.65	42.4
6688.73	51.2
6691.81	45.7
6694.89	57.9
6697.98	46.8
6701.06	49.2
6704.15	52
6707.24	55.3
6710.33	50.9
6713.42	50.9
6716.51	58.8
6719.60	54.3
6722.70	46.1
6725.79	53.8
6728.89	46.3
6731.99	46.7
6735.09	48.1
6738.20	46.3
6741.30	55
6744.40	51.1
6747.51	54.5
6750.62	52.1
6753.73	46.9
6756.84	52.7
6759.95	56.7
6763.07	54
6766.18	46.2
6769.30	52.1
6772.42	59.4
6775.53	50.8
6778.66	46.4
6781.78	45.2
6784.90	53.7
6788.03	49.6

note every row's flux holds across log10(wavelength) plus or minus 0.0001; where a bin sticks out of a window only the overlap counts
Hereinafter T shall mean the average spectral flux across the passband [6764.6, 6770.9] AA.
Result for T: 49.2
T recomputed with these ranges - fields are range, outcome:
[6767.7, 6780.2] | 52.1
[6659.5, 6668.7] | 51.1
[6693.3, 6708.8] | 52.2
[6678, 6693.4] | 47.1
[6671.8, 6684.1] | 50.6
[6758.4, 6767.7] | 52.3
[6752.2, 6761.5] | 52.1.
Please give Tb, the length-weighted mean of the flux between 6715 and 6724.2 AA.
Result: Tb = 53.1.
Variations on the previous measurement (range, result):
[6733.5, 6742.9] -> 49.8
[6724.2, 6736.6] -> 48.7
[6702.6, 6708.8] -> 53.6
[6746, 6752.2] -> 53.2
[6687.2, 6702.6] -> 50.2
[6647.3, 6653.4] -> 47.6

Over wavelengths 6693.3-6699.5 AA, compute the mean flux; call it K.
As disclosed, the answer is 52.3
